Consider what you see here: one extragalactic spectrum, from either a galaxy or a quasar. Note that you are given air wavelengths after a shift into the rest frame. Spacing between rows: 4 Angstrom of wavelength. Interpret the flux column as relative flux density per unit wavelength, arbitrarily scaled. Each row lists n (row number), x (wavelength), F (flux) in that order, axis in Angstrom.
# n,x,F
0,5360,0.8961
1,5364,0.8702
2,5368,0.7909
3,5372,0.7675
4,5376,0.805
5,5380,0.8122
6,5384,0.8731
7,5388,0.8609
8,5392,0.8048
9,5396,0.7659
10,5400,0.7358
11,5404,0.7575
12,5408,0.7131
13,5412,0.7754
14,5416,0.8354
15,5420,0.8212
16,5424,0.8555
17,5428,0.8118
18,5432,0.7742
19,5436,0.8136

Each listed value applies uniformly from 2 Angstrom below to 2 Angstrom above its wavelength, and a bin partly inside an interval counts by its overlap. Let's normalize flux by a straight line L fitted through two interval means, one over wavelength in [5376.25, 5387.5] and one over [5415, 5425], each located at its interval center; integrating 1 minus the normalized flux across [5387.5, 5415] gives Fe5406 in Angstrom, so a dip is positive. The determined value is 2.2 Angstrom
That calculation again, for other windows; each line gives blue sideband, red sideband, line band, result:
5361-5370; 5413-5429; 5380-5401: 0.6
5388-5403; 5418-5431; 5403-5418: 0.6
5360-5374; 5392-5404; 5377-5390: -0.9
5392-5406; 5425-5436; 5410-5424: -0.6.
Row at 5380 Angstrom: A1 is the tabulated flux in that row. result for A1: 0.8122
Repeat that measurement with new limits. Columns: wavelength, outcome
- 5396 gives 0.7659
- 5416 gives 0.8354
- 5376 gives 0.805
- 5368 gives 0.7909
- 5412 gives 0.7754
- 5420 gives 0.8212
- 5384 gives 0.8731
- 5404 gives 0.7575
